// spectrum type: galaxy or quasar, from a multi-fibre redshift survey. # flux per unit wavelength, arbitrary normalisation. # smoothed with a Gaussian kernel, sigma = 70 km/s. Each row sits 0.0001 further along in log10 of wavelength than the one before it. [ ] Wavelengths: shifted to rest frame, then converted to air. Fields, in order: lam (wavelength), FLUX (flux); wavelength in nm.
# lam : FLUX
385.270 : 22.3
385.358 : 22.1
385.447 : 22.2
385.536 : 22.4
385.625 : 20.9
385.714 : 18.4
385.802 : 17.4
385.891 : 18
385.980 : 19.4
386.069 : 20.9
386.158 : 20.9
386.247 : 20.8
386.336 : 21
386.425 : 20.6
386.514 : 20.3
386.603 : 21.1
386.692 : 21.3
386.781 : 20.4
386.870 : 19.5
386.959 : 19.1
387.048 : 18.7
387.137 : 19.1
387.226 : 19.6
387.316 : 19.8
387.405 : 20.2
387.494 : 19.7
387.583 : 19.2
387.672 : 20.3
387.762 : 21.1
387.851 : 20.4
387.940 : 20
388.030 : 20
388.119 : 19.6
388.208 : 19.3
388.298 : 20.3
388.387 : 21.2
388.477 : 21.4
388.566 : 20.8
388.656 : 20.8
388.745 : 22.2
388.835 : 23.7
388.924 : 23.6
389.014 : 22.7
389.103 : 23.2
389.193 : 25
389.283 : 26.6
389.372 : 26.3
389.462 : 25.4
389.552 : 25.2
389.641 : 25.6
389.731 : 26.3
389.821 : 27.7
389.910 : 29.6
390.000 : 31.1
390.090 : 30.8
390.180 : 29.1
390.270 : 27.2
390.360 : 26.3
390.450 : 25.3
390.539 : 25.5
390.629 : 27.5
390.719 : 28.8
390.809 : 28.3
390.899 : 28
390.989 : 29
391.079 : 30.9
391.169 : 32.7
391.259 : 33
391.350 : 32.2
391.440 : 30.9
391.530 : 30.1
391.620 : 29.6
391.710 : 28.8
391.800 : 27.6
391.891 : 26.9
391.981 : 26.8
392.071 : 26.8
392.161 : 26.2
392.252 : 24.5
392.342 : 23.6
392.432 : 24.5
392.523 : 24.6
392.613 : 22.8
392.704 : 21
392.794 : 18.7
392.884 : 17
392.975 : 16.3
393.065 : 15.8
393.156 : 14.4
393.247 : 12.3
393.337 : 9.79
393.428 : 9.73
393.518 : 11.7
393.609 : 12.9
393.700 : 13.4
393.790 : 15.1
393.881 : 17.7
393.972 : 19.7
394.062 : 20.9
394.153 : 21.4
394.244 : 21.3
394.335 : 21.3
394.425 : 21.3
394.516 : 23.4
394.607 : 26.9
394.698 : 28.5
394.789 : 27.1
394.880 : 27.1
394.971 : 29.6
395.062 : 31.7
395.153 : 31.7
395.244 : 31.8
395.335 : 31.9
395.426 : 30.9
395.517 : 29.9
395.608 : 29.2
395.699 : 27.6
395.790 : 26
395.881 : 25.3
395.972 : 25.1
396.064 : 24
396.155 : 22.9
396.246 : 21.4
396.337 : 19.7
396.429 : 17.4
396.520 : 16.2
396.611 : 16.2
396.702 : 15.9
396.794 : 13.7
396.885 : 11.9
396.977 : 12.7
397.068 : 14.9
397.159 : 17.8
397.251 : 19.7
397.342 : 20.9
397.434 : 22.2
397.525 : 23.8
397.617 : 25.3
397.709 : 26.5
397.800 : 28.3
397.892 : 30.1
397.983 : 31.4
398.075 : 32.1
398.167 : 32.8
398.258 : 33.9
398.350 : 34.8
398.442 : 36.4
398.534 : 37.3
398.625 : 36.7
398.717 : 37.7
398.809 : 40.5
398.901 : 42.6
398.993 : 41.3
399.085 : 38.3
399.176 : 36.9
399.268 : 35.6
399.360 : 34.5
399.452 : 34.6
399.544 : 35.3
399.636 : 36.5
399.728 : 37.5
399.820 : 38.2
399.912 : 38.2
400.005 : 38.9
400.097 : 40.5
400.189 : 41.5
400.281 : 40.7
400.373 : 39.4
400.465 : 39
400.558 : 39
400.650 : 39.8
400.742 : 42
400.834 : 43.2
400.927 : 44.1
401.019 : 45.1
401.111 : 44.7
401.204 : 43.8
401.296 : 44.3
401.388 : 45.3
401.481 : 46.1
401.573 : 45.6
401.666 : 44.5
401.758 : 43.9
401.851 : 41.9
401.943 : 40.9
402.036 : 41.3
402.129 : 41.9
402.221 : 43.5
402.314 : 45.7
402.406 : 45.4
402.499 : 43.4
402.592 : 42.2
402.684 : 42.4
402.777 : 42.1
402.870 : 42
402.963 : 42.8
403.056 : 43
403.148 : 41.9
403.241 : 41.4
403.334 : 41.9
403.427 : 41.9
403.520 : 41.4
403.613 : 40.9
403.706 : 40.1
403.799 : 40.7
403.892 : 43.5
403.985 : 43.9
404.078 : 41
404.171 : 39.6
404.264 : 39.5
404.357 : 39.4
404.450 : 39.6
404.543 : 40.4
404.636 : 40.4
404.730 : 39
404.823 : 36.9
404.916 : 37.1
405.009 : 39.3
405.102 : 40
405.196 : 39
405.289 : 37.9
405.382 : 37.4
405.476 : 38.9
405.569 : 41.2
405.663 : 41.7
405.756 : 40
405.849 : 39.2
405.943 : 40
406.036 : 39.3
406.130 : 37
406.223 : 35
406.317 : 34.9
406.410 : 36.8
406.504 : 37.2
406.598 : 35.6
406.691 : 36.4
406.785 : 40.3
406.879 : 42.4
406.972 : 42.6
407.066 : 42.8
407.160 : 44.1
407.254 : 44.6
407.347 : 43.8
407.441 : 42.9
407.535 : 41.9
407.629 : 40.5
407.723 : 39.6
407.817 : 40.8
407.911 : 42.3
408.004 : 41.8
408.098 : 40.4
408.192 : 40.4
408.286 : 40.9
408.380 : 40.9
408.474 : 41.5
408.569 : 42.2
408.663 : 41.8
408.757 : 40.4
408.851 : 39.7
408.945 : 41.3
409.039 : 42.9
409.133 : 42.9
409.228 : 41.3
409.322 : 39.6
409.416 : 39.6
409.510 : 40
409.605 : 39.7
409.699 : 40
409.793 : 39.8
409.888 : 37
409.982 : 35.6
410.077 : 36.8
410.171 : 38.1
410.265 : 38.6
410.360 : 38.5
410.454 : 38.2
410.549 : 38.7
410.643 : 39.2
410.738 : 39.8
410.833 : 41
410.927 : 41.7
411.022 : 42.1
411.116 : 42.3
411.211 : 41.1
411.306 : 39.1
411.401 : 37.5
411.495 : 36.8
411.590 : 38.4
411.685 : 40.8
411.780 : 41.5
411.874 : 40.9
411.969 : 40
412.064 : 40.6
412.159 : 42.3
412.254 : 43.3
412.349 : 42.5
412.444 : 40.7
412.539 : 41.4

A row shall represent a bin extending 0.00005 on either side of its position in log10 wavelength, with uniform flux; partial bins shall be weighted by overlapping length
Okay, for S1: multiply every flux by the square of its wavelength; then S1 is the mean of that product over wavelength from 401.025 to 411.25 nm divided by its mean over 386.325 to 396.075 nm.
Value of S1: 1.9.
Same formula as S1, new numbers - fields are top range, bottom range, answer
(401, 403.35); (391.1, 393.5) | 1.96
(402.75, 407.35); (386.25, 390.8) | 1.89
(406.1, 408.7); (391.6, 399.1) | 1.76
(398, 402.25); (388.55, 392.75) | 1.56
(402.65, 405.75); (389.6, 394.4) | 1.82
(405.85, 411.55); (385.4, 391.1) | 1.93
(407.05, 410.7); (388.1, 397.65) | 1.87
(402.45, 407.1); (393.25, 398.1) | 1.88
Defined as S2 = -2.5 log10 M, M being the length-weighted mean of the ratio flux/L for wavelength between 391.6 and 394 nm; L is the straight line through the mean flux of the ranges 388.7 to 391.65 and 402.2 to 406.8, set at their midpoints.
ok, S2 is 0.44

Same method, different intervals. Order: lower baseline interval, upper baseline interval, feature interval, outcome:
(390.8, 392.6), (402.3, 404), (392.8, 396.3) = 0.396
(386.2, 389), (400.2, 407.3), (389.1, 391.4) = -0.173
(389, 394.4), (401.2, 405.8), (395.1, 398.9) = 0.214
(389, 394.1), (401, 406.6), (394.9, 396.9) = 0.223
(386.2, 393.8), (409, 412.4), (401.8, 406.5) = -0.175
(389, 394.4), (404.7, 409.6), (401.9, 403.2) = -0.208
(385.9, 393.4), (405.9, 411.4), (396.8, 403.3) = -0.130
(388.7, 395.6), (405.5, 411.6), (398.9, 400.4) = -0.201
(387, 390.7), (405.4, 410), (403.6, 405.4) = -0.069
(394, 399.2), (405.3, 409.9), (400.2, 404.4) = -0.250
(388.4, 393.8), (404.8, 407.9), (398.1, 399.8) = -0.149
